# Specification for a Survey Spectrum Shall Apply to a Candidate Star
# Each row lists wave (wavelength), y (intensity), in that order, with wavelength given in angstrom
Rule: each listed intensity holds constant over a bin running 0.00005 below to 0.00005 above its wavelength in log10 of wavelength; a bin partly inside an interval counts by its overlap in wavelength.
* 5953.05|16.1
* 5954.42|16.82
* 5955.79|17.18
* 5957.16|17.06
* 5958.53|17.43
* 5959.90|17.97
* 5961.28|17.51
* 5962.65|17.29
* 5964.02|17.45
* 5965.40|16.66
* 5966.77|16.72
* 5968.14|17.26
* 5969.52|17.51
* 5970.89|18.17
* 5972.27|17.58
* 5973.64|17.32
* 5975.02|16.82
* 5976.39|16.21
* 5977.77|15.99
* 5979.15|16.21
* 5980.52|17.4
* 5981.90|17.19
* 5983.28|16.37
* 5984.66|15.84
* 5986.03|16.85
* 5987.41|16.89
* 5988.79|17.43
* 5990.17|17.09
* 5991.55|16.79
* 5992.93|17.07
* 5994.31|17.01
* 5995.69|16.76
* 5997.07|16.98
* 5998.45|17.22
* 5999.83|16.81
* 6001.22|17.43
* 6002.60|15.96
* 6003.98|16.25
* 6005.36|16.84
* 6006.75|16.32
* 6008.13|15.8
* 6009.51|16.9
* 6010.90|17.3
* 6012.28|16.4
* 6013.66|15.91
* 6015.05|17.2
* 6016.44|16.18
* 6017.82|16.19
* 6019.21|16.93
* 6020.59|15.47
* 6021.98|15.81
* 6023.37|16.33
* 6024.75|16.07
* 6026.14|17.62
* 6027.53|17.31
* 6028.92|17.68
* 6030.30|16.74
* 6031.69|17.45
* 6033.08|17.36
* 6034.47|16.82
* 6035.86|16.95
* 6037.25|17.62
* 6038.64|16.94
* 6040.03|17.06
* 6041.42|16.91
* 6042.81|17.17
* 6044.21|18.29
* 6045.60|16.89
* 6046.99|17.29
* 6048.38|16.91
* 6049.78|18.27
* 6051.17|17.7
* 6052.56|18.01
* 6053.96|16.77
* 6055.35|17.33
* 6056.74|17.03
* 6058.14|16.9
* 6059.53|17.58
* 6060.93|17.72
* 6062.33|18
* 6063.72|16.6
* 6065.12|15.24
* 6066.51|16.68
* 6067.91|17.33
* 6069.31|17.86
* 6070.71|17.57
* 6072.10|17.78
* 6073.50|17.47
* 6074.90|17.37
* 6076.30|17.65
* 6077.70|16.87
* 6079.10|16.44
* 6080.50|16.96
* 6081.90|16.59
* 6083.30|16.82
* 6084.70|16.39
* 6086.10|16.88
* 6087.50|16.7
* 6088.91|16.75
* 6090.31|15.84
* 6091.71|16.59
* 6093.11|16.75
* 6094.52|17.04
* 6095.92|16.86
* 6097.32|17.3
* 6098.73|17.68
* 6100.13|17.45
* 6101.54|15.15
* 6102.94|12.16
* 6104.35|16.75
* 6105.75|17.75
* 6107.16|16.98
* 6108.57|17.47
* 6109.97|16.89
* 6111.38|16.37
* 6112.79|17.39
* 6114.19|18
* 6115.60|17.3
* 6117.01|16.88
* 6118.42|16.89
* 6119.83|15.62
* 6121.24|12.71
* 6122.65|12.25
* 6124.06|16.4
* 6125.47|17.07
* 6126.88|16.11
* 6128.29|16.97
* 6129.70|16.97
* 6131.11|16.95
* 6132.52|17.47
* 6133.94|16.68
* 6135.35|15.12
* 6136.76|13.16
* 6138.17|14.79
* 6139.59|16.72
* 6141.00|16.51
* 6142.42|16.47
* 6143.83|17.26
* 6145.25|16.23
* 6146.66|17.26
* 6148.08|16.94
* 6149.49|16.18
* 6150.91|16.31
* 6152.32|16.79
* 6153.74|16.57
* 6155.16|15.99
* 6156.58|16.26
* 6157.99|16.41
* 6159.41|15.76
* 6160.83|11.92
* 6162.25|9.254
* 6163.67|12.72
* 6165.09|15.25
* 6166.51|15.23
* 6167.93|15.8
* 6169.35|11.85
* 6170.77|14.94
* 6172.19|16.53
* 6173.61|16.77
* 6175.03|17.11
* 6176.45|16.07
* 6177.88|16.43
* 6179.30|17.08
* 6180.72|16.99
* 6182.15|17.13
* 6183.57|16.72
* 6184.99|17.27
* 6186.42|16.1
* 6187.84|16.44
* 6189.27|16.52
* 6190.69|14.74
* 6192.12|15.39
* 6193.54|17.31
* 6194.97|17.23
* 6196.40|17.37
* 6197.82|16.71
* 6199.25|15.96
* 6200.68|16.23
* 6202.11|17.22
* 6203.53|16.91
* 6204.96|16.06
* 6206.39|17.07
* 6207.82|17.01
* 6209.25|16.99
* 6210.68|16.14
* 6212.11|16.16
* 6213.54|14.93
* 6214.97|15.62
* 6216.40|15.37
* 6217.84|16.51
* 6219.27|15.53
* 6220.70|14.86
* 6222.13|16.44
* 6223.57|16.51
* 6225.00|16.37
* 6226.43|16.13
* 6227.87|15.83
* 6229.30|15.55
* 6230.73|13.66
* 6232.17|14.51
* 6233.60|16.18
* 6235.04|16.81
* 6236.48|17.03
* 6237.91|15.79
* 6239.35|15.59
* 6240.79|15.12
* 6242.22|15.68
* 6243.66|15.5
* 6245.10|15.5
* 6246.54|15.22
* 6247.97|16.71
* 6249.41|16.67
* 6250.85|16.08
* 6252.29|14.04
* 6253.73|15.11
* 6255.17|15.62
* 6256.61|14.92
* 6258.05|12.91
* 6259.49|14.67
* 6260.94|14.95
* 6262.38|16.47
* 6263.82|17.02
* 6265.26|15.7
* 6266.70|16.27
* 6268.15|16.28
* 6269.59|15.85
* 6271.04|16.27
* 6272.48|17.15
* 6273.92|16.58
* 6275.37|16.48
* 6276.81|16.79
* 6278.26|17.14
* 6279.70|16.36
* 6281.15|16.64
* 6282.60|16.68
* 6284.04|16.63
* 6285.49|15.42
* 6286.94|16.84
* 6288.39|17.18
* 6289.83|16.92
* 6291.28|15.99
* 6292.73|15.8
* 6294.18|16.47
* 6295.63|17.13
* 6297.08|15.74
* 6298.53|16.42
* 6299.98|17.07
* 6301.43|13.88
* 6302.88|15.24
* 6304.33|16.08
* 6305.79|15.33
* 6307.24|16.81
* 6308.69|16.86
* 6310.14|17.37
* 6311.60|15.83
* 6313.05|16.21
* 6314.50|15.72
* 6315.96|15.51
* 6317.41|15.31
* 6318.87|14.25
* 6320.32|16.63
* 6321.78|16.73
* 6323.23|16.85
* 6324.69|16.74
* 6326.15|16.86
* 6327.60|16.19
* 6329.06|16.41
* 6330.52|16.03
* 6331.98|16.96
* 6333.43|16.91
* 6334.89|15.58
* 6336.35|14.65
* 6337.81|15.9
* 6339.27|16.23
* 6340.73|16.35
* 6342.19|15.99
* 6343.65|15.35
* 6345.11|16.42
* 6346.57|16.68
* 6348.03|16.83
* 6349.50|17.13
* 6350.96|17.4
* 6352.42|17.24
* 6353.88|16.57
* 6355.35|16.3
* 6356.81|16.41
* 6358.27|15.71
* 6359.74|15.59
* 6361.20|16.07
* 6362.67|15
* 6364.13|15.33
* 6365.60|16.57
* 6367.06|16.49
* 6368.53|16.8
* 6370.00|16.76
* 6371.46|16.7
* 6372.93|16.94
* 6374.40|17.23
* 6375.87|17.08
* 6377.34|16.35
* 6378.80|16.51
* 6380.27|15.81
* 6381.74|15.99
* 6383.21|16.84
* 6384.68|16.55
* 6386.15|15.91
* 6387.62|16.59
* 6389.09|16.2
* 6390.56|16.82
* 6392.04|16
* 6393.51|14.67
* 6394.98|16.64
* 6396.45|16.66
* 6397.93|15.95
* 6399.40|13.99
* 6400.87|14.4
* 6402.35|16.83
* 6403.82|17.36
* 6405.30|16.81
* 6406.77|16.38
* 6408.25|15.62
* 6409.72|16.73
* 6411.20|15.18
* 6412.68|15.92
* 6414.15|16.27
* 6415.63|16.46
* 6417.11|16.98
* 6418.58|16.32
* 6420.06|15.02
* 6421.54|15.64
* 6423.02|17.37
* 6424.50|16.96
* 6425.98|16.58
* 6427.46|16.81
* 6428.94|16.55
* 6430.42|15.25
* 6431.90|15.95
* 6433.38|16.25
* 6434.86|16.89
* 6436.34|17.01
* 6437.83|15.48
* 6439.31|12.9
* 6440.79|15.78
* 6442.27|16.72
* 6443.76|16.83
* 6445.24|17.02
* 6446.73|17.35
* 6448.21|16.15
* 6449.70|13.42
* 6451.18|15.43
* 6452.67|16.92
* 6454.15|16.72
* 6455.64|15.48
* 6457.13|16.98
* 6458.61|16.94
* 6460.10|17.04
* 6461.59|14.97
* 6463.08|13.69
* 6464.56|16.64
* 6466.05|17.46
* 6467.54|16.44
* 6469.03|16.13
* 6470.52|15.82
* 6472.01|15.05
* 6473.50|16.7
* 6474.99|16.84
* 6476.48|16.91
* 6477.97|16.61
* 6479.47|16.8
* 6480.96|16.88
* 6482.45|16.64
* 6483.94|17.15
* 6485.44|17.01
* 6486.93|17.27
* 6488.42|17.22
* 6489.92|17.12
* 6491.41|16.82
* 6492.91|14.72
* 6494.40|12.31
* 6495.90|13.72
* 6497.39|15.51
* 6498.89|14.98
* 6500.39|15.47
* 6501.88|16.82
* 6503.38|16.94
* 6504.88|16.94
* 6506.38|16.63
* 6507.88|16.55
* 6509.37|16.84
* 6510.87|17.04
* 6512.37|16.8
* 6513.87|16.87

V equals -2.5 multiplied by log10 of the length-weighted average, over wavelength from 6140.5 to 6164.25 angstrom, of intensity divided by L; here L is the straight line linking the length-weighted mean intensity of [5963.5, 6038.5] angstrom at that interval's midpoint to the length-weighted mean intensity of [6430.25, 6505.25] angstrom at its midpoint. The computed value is 0.07 mag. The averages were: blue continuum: 16.8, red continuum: 16.1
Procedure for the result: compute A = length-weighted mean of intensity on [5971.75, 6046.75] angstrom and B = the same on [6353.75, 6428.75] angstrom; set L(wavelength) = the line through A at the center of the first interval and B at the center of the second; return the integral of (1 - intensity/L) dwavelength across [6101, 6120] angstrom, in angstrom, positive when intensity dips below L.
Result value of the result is 0.1 angstrom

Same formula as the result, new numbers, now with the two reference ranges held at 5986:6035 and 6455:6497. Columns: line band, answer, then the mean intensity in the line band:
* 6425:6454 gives 0.26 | 16.1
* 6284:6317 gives 0.45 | 16.2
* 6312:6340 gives 0.49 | 16.1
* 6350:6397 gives -0.16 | 16.4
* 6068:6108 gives -0.36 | 16.8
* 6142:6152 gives -0.05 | 16.7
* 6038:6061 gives -0.86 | 17.3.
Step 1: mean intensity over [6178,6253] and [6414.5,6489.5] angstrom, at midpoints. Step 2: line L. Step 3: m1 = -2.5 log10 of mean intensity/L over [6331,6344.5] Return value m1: 0.015 mag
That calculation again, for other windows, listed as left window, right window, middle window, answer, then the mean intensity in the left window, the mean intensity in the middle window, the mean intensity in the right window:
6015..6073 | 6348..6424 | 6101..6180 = 0.07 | 17.1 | 15.9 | 16.3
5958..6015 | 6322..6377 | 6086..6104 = 0.02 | 16.9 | 16.4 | 16.4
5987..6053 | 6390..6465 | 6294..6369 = 0.01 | 16.9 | 16.2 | 16.1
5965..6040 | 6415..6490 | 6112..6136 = 0.03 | 16.8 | 16.3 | 16.3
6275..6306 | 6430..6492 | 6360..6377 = -0.01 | 16.3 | 16.4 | 16.3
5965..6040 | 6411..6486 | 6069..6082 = -0.03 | 16.8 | 17.3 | 16.2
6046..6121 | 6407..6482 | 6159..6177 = 0.16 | 16.9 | 14.5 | 16.2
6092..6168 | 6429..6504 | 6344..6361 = -0.03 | 16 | 16.5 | 16.1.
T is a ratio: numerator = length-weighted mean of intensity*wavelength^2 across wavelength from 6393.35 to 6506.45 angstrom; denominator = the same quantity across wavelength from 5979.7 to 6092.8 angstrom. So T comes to 1.09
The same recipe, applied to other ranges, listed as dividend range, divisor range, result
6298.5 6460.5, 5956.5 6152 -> 1.07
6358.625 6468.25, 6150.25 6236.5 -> 1.09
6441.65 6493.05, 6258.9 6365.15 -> 1.06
